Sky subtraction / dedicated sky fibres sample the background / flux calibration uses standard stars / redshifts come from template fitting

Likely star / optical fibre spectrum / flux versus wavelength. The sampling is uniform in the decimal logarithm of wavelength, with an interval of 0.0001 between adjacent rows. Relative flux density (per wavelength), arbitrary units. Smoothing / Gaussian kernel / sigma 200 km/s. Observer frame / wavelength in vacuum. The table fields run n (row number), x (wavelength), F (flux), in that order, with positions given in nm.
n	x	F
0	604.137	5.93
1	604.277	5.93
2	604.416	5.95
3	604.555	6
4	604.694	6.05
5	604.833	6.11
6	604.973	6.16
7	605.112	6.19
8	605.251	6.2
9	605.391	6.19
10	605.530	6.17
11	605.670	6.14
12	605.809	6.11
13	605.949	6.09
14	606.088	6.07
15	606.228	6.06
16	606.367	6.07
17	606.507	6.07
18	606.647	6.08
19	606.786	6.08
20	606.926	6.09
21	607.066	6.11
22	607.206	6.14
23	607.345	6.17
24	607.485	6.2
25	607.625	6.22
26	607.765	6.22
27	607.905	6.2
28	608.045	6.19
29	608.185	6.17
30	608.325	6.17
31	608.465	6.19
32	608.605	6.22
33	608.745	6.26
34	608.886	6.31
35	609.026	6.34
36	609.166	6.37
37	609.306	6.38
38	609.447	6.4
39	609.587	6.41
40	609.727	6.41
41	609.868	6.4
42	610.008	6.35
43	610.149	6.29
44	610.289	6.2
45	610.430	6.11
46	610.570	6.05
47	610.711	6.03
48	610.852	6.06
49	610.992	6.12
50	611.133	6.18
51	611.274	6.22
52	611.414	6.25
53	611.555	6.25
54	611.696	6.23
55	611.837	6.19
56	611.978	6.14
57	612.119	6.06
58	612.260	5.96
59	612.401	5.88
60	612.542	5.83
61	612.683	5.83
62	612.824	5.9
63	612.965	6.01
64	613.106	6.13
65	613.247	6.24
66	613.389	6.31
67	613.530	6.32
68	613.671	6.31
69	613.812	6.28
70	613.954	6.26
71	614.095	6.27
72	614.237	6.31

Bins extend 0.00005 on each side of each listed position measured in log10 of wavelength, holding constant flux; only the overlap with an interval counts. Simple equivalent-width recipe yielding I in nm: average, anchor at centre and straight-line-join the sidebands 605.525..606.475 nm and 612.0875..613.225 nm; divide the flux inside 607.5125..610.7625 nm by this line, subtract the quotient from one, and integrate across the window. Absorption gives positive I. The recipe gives -0.12 nm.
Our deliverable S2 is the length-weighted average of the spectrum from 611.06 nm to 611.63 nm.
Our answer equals 6.22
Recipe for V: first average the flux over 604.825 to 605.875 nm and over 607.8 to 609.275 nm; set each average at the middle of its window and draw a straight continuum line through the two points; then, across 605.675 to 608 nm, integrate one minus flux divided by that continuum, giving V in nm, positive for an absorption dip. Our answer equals 0.03 nm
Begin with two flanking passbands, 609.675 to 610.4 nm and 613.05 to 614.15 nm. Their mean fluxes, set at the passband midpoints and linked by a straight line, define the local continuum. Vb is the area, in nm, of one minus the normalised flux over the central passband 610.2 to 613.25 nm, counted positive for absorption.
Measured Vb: 0.10 nm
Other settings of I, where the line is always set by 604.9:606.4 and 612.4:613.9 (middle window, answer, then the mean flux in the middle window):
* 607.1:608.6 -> -0.02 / 6.19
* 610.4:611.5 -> 0.00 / 6.13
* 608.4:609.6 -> -0.04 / 6.32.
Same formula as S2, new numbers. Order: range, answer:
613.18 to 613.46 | 6.26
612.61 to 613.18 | 5.98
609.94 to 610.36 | 6.27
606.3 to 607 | 6.07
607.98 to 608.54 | 6.18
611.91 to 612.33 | 6.05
